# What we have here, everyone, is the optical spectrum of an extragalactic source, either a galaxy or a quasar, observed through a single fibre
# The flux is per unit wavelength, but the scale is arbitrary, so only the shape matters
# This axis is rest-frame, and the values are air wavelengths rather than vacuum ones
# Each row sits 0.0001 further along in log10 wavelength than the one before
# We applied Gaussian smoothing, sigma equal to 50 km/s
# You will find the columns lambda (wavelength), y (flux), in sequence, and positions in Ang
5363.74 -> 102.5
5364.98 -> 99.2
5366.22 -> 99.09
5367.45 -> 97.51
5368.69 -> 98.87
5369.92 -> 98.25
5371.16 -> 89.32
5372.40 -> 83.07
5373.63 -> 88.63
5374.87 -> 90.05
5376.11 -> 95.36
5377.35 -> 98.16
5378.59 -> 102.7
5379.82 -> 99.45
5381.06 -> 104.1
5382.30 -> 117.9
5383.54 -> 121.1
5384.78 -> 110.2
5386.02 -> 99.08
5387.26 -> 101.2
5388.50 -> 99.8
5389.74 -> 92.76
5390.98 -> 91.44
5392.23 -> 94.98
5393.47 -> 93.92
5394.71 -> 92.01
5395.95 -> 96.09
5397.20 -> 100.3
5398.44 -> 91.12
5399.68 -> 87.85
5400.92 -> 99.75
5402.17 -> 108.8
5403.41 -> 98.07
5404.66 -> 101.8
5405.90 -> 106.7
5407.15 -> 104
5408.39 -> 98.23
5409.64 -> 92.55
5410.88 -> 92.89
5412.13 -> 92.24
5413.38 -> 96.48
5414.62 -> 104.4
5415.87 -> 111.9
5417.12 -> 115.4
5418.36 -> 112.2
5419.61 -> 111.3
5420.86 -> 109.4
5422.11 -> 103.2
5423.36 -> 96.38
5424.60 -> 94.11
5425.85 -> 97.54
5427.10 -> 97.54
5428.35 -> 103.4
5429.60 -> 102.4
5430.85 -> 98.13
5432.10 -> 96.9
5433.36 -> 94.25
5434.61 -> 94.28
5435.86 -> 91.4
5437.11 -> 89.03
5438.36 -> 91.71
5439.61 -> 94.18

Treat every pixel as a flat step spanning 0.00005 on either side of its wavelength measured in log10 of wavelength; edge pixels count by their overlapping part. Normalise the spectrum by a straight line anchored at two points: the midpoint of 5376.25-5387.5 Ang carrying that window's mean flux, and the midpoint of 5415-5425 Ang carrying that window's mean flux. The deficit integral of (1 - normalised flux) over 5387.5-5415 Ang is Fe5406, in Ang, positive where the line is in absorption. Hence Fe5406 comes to 2.4 Ang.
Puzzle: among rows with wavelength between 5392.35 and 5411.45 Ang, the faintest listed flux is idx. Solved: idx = 87.85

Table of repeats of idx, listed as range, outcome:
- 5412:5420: 92.24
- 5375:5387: 95.36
